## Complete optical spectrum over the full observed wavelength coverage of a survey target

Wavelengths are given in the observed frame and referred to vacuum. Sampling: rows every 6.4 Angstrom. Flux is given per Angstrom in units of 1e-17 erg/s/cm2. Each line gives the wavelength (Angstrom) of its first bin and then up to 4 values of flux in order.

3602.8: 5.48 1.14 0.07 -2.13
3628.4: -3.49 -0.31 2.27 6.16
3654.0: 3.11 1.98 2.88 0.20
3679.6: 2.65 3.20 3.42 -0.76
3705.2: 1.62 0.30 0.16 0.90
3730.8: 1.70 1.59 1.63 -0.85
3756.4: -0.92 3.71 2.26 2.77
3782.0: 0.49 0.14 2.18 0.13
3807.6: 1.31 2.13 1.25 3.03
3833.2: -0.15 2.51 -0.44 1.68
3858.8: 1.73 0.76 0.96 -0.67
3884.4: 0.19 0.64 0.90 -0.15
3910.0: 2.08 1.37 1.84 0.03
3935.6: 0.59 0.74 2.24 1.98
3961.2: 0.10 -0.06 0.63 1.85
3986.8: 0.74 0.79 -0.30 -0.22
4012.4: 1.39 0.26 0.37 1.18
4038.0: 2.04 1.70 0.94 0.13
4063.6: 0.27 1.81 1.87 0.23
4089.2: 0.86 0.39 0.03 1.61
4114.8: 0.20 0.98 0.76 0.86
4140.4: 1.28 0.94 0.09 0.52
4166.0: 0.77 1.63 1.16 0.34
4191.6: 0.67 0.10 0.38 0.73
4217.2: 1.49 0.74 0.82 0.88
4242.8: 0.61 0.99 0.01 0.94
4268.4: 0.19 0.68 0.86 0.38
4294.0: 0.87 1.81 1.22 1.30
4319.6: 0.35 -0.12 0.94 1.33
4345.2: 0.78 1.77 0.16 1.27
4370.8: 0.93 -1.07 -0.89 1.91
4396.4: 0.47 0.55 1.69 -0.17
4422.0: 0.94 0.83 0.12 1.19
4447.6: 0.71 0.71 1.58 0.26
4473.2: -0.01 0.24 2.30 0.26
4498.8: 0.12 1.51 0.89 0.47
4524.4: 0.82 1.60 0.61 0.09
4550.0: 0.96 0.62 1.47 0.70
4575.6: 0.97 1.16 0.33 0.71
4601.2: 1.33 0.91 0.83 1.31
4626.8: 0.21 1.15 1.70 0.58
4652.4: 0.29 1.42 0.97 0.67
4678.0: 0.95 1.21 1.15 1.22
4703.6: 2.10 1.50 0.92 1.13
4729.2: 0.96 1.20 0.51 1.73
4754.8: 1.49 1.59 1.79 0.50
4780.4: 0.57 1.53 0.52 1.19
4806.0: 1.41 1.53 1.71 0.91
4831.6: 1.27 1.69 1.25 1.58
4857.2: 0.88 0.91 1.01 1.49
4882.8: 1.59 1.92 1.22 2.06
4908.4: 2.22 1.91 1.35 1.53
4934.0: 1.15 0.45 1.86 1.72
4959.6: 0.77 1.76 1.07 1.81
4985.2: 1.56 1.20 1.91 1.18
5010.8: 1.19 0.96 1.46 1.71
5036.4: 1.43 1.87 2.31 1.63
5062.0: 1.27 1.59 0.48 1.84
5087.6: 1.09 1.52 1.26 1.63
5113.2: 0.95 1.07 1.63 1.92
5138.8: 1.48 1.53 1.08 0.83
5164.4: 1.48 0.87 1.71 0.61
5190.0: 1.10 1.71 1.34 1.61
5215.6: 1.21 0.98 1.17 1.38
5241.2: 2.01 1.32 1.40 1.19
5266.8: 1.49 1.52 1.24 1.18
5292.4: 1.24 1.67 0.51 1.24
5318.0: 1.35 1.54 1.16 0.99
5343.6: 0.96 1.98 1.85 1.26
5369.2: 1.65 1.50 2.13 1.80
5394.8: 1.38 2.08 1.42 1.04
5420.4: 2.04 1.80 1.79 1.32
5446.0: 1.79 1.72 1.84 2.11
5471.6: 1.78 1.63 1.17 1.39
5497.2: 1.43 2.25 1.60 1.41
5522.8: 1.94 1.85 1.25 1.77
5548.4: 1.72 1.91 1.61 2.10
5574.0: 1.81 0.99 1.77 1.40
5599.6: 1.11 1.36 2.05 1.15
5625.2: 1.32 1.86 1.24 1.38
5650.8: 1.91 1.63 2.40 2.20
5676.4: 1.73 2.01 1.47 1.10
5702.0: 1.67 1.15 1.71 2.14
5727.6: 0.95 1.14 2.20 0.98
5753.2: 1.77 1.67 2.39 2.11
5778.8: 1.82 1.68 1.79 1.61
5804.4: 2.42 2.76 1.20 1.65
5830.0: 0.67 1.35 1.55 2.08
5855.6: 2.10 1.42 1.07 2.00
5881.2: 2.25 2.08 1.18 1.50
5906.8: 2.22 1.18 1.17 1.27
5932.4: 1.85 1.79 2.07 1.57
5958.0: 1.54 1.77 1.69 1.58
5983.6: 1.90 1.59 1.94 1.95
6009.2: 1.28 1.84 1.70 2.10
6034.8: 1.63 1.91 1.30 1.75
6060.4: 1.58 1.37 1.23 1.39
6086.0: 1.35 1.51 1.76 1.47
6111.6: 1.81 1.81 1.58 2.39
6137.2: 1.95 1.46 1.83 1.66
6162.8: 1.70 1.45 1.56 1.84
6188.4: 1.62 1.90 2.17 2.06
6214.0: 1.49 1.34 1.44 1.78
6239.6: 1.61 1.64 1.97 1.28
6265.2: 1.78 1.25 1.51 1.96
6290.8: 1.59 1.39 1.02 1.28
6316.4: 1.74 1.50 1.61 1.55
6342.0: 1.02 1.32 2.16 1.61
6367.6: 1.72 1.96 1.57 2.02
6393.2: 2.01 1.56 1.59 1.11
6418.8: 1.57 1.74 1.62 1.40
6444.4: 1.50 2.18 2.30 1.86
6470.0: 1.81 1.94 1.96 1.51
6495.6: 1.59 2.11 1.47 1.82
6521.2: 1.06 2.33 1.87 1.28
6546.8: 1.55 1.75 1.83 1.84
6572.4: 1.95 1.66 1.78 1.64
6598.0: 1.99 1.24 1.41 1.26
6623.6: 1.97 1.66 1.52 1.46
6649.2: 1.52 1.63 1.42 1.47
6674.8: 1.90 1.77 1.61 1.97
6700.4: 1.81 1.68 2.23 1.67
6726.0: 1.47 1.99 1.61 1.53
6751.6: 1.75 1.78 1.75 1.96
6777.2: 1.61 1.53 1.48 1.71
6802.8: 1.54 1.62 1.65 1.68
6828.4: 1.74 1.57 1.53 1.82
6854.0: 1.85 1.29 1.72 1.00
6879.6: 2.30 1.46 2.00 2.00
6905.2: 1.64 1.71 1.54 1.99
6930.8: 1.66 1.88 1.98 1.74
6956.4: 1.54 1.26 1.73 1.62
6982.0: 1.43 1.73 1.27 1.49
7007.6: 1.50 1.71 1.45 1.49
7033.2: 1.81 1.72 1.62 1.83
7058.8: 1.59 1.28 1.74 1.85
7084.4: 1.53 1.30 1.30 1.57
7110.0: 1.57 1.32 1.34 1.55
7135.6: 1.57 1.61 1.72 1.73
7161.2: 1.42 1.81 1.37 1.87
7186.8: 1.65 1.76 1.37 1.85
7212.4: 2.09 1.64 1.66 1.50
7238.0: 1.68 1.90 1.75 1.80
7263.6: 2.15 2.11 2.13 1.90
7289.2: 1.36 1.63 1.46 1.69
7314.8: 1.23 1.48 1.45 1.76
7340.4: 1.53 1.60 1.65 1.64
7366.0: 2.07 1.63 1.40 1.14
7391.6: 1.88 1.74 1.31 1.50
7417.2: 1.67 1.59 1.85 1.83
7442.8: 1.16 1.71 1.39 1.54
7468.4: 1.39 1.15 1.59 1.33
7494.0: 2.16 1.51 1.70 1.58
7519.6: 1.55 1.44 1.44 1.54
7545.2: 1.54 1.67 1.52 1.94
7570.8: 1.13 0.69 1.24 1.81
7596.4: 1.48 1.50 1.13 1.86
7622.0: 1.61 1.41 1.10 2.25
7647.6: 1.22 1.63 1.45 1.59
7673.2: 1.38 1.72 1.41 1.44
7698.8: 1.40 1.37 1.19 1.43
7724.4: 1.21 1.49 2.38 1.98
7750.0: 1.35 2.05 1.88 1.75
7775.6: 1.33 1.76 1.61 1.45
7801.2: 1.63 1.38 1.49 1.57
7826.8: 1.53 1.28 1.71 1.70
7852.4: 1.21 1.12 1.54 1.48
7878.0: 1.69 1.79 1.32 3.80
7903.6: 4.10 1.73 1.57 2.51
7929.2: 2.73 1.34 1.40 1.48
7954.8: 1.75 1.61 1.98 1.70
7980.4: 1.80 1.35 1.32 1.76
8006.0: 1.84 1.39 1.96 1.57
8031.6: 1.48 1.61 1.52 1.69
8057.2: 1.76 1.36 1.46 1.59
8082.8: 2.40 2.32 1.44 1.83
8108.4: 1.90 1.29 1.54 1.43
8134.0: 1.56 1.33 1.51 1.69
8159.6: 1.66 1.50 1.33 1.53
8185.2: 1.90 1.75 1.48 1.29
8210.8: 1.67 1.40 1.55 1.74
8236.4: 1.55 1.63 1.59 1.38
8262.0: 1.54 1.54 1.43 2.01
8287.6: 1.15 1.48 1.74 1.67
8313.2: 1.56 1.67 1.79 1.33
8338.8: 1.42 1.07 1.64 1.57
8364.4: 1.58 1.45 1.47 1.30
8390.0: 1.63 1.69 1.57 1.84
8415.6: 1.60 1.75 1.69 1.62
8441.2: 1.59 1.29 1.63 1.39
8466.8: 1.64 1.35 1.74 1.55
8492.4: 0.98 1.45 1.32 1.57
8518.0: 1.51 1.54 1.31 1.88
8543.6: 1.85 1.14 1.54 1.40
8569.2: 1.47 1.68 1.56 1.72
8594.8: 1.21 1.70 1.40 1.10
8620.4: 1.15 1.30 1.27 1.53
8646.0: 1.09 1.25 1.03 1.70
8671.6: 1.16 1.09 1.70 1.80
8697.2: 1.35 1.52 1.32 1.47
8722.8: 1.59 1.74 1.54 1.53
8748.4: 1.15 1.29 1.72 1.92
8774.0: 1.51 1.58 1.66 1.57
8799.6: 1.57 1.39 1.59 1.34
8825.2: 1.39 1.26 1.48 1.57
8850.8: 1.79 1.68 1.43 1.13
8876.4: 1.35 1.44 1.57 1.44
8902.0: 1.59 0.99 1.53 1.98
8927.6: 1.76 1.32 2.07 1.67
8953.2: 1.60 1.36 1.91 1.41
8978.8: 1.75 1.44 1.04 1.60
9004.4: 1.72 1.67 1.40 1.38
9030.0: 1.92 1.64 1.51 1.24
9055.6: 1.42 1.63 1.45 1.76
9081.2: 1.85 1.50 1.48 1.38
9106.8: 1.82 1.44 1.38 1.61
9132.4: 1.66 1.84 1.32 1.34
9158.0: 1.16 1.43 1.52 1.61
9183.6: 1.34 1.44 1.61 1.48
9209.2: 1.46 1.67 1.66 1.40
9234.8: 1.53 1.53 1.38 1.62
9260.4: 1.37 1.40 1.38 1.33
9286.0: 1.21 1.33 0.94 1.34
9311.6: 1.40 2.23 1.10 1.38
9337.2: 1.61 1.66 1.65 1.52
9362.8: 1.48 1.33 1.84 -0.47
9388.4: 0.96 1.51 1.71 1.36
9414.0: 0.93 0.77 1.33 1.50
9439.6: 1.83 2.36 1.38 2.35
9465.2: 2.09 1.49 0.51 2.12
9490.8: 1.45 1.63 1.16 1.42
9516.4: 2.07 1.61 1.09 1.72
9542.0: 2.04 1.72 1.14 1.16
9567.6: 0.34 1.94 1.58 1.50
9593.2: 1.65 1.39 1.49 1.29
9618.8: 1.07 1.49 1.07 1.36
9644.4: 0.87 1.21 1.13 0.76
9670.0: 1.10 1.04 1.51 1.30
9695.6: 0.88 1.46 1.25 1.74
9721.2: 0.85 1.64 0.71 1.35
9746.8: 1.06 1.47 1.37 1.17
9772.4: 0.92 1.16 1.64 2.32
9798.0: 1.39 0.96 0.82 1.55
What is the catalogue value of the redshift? 0.20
